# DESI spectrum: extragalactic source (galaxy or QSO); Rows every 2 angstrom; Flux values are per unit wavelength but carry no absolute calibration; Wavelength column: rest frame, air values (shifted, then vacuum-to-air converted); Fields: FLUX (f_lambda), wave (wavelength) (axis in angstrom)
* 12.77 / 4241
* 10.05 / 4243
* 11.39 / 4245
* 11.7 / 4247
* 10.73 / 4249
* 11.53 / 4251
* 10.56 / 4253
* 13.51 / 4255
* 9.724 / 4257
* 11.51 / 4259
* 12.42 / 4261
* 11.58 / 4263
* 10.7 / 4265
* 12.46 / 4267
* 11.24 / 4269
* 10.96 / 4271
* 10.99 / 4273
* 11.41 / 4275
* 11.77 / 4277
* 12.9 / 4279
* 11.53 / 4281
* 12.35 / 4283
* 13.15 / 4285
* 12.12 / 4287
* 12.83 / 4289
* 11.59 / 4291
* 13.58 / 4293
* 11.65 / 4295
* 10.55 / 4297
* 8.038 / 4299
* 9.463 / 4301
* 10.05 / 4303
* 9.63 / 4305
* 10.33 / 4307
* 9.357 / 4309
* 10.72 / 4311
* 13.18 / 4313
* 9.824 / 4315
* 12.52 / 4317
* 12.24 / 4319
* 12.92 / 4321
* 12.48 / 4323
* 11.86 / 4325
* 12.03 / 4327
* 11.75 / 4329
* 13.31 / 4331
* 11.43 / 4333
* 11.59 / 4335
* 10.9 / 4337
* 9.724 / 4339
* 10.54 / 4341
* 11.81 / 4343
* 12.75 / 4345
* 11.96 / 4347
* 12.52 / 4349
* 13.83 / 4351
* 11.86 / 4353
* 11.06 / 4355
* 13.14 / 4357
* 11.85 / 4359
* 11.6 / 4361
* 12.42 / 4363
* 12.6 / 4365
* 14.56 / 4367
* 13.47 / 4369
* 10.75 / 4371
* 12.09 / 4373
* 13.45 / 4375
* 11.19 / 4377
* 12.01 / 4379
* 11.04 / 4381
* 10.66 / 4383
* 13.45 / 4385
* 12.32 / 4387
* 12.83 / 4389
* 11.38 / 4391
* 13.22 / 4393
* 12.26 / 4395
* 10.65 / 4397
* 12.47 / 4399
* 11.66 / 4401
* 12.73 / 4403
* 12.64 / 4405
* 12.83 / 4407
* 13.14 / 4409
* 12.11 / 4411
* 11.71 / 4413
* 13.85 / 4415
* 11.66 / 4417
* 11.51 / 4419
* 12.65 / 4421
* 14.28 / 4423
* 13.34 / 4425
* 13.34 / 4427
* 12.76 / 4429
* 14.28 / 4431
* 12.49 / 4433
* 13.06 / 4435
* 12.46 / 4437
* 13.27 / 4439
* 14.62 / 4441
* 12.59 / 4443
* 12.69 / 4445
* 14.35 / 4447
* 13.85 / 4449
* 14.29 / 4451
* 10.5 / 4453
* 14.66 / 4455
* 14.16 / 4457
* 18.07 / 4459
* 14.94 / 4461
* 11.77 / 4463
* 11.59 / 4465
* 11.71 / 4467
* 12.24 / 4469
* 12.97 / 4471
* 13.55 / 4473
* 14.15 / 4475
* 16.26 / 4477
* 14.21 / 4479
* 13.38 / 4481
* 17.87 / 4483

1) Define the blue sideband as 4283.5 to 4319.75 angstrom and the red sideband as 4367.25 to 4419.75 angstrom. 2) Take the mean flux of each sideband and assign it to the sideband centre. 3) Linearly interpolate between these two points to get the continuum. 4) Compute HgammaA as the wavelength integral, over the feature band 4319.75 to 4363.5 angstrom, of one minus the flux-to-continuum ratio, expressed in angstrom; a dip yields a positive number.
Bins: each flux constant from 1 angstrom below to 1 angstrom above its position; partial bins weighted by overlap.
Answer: -1.3 angstrom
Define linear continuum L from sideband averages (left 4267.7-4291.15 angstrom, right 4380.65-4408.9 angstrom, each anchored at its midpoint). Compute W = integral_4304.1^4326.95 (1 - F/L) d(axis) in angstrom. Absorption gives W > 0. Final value 1.16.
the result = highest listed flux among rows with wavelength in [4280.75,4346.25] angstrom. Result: 13.58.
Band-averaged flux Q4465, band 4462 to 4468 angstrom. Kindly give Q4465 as 11.7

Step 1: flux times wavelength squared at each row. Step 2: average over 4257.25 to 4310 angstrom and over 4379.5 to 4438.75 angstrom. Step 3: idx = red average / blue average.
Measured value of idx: 1.18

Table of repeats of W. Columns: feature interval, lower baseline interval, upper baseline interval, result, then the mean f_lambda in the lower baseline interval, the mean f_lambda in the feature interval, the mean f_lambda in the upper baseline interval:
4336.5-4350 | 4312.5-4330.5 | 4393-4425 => 0.78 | 12.1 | 11.5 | 12.5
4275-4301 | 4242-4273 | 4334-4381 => -0.42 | 11.3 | 11.7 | 12.1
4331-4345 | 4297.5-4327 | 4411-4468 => 0.13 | 10.9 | 11.3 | 13.2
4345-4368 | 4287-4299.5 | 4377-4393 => -1.25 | 11.6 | 12.5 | 12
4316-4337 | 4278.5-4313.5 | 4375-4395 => -1.14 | 11.2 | 12.2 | 12.1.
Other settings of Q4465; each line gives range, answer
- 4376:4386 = 11.7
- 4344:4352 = 12.8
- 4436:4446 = 13.1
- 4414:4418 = 12.8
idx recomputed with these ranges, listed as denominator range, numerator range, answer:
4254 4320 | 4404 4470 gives 1.24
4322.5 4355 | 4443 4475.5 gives 1.20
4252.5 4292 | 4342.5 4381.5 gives 1.09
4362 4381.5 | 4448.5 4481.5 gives 1.15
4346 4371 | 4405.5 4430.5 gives 1.05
